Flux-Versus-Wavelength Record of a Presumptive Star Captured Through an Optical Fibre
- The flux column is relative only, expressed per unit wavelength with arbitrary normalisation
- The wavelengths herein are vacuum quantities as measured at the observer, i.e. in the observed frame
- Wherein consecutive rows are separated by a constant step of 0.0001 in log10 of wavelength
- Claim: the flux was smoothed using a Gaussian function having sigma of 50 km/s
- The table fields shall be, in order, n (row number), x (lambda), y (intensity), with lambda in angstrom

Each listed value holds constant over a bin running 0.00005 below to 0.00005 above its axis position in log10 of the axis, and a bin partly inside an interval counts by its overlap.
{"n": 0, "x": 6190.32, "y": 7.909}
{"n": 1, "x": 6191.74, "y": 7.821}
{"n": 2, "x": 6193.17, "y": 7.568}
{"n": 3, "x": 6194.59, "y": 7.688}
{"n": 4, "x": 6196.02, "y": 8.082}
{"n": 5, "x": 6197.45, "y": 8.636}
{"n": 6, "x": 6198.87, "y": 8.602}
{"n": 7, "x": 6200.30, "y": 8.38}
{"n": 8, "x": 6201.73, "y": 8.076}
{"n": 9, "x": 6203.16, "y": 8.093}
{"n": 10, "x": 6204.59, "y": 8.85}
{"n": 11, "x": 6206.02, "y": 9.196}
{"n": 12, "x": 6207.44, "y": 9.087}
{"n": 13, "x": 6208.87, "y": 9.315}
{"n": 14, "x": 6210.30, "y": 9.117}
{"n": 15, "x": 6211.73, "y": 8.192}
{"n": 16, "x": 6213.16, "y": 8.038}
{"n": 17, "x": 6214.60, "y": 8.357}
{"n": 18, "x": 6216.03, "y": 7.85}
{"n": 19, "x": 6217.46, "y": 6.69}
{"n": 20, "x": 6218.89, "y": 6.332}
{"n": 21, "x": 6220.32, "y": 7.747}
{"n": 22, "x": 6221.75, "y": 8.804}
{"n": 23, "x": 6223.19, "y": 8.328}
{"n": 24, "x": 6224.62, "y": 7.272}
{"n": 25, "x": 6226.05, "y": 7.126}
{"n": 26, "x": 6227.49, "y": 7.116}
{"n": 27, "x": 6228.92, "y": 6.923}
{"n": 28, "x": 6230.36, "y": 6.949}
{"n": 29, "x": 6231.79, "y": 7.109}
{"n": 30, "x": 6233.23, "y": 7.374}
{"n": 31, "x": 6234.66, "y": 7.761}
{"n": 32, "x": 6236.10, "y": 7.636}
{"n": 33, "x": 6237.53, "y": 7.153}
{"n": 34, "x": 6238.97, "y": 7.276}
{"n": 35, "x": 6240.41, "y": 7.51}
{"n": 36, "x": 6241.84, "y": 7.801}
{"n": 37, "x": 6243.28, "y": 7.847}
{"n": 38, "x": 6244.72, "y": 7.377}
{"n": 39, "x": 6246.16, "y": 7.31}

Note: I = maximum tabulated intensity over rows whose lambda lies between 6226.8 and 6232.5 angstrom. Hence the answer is 7.116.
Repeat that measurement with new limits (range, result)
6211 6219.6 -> 8.357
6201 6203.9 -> 8.093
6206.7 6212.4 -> 9.315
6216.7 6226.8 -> 8.804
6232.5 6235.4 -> 7.761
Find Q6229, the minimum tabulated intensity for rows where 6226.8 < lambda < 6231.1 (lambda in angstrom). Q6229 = 6.923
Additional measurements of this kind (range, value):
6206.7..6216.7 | 7.85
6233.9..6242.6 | 7.153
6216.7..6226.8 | 6.332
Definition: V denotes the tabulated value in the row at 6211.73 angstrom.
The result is 8.192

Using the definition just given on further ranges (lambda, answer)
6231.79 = 7.109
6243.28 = 7.847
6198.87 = 8.602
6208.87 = 9.315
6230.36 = 6.949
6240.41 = 7.51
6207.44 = 9.087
